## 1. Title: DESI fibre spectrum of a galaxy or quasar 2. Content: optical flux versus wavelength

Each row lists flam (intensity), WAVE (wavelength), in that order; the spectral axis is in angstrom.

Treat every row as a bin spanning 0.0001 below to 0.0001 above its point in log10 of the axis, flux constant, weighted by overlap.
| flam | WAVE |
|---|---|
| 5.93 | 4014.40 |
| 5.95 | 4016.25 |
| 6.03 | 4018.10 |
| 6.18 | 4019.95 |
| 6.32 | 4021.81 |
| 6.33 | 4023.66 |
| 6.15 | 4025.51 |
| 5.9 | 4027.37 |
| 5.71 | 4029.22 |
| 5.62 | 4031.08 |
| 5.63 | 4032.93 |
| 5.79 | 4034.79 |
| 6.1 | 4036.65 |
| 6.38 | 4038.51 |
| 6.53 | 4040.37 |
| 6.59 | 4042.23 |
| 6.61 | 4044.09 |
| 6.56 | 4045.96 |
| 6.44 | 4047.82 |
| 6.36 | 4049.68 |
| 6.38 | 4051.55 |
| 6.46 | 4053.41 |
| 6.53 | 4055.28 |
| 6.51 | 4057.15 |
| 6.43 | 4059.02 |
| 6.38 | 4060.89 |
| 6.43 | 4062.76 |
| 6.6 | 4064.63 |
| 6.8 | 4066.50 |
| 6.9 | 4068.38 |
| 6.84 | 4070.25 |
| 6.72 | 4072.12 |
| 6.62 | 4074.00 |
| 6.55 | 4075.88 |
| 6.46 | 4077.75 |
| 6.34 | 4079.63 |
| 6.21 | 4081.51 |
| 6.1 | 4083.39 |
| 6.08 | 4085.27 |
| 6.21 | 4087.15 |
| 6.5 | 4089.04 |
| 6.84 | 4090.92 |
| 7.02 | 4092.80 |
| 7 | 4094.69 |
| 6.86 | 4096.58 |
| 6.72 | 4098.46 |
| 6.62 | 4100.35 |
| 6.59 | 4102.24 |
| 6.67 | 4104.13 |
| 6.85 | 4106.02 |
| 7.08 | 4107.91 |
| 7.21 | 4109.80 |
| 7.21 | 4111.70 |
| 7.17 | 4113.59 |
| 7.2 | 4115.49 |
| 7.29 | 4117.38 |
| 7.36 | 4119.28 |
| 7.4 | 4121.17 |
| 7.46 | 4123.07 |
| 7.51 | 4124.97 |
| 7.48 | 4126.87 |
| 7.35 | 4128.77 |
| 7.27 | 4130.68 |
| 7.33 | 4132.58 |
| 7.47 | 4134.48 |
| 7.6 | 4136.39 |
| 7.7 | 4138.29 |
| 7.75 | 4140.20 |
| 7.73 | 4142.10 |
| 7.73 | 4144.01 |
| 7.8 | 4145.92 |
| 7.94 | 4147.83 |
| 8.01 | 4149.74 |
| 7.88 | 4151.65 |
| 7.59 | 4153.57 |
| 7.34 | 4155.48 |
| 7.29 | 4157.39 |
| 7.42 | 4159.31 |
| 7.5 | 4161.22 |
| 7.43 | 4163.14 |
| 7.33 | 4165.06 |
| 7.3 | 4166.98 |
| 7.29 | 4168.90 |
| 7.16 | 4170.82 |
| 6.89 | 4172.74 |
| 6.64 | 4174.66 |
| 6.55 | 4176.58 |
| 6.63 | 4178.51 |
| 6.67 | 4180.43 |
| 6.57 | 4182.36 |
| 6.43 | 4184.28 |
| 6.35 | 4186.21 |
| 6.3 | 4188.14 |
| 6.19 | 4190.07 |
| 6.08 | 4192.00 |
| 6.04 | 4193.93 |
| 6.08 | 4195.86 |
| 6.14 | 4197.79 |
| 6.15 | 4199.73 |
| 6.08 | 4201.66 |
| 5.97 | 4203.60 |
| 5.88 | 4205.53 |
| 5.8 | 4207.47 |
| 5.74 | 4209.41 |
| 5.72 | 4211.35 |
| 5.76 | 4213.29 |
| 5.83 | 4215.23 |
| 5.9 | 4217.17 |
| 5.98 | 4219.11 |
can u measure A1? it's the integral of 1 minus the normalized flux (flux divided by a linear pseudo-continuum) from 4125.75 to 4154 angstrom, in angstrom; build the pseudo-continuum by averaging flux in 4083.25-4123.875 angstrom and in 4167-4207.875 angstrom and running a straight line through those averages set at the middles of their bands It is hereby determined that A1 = -4.1 angstrom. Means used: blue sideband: 6.9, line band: 7.64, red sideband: 6.4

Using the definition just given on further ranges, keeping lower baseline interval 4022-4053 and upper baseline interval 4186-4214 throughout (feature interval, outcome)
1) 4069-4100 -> -2.1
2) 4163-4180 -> -2.7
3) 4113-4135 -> -4.5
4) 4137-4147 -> -2.7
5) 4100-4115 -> -2.0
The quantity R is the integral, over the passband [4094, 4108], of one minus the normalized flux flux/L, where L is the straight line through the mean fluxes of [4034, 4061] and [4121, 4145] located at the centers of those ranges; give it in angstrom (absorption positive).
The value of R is 0.6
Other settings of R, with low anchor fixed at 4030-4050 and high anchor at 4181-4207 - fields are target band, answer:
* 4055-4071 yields -0.98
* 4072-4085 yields -0.37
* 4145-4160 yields -3.57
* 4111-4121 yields -1.70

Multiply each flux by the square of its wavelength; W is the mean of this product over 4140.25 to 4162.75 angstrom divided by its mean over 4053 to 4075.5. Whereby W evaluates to 1.2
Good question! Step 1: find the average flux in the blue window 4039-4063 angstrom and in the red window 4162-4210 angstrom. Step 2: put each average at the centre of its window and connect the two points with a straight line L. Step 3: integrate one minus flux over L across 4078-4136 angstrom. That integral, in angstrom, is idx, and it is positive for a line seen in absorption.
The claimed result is -4.23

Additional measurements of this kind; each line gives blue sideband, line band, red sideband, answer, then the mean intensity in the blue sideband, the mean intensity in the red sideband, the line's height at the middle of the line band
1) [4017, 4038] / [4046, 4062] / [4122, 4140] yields -0.20 angstrom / 5.98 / 7.47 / 6.37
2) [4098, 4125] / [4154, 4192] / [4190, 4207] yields -3.20 angstrom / 7.08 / 6.05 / 6.36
